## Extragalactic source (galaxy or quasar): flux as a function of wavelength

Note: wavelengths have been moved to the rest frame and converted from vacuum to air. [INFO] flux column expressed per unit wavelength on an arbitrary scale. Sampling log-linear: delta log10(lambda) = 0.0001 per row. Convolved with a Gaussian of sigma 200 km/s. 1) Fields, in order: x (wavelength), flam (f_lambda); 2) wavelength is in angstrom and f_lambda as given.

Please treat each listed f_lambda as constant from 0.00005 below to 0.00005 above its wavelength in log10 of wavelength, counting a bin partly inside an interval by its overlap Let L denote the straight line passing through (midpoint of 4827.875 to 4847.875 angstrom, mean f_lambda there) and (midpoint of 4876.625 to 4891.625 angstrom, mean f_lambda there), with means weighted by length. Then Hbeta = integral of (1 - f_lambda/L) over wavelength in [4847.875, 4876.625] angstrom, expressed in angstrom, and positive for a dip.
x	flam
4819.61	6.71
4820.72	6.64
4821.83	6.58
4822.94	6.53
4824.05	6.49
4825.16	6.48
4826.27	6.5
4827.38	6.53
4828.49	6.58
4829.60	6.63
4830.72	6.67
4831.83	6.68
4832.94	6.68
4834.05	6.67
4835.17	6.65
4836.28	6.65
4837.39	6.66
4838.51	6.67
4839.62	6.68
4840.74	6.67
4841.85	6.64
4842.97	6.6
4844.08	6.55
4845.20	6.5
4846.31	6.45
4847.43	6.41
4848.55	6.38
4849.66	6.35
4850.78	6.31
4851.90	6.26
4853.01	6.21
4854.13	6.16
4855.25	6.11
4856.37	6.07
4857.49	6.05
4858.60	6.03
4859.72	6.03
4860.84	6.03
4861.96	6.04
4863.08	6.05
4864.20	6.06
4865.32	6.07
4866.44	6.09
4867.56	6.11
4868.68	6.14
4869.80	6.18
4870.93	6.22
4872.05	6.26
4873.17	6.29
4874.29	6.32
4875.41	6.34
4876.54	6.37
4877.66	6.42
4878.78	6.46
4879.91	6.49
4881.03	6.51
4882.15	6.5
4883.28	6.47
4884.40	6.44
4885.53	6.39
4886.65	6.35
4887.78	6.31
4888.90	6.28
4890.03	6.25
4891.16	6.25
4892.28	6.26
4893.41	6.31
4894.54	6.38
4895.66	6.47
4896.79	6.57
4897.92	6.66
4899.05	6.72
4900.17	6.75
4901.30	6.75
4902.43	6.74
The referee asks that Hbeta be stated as 1.4 angstrom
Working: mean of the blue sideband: 6.61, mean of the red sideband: 6.39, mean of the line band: 6.17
